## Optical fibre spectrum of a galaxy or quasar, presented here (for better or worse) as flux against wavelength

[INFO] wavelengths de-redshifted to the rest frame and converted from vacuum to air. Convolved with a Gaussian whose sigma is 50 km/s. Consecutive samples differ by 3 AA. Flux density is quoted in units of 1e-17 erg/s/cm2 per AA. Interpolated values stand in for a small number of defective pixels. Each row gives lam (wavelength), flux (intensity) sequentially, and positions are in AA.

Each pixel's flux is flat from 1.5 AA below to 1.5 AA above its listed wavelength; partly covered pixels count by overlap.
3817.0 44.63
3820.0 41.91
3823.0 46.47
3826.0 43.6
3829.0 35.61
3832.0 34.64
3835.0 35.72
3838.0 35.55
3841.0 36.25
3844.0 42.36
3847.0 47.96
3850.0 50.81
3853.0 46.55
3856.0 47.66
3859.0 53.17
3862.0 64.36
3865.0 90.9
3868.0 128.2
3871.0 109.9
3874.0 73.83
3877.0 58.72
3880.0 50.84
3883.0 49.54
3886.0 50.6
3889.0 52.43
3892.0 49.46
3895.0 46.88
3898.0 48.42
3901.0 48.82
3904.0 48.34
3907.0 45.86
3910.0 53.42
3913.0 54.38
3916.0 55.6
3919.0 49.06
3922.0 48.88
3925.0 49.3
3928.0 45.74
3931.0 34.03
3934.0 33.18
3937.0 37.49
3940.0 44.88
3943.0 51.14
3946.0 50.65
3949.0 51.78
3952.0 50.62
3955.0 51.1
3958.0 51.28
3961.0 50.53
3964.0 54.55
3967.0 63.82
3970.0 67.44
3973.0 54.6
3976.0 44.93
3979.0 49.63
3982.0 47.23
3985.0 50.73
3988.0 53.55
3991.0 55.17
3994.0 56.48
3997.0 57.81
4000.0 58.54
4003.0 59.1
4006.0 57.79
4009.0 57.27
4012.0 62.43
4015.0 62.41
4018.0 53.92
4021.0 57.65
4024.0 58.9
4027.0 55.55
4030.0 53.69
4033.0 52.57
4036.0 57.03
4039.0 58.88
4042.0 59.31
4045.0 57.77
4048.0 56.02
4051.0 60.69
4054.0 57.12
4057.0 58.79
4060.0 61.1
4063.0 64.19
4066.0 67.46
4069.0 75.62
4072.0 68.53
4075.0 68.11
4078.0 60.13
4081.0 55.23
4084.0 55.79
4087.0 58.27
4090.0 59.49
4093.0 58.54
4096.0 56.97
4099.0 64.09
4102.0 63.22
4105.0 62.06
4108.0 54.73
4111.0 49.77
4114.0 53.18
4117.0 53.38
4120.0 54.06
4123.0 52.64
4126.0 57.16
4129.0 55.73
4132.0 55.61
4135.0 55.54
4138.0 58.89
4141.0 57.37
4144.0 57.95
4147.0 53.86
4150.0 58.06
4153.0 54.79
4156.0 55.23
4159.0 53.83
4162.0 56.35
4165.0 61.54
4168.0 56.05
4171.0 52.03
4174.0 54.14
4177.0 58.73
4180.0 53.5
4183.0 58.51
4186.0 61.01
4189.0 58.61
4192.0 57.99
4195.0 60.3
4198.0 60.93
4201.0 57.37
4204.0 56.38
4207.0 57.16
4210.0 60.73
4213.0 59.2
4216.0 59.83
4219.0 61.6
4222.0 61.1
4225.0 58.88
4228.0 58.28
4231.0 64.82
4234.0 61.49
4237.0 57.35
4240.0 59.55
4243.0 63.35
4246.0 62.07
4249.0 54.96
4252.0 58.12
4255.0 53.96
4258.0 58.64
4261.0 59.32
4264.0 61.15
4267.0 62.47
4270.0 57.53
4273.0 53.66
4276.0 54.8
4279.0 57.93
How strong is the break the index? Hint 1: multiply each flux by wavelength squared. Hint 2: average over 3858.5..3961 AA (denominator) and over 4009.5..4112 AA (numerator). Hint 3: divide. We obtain 1.17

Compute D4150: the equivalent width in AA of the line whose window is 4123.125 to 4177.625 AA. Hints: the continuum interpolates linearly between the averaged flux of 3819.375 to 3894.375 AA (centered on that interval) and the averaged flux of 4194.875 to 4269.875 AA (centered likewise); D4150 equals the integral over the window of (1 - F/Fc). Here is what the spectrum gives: 2.2 AA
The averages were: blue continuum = 55.1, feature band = 56.1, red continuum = 59.5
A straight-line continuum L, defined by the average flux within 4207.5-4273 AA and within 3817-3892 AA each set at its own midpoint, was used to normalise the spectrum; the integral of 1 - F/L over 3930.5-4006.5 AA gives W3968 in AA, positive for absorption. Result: 6.40 AA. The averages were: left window 55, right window 59.6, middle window 51.6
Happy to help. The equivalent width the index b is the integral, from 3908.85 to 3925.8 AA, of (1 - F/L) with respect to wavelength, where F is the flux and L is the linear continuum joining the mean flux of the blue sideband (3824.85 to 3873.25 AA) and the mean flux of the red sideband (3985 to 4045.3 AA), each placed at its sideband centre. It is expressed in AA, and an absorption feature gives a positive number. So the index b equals 1.5 AA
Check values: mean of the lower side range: 56.8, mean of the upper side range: 57.1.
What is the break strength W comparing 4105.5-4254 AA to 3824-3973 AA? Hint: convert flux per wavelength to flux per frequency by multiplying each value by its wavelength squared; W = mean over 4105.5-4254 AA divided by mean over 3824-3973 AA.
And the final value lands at 1.3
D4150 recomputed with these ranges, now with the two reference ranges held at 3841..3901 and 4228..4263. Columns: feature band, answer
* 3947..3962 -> 2.2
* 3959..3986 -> 2.8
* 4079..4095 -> 0.6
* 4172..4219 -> 0.9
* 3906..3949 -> 9.5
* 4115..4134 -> 1.6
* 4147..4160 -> 0.9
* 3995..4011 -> 0.5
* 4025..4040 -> 1.1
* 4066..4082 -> -1.7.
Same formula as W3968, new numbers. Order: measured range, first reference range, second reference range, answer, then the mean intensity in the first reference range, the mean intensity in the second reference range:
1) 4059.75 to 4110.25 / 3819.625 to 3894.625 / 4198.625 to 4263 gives -3.6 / 55.2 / 59.3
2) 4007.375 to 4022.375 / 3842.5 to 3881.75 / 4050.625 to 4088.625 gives 1.1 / 66.5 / 62.4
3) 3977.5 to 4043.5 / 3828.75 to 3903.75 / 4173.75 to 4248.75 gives 1.3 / 55.8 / 59.3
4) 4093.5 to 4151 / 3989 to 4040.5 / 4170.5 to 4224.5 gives 1.4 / 57.3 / 58.4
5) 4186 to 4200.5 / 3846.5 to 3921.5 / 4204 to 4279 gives -0.1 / 59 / 59.1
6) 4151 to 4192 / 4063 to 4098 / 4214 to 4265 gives 2.8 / 62.3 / 59.7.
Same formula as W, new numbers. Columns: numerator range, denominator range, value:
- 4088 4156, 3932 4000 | 1.19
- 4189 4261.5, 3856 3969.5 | 1.25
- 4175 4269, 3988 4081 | 1.09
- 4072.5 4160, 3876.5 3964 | 1.29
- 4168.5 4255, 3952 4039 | 1.18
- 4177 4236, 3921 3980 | 1.36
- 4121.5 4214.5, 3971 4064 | 1.09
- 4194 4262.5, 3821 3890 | 1.28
